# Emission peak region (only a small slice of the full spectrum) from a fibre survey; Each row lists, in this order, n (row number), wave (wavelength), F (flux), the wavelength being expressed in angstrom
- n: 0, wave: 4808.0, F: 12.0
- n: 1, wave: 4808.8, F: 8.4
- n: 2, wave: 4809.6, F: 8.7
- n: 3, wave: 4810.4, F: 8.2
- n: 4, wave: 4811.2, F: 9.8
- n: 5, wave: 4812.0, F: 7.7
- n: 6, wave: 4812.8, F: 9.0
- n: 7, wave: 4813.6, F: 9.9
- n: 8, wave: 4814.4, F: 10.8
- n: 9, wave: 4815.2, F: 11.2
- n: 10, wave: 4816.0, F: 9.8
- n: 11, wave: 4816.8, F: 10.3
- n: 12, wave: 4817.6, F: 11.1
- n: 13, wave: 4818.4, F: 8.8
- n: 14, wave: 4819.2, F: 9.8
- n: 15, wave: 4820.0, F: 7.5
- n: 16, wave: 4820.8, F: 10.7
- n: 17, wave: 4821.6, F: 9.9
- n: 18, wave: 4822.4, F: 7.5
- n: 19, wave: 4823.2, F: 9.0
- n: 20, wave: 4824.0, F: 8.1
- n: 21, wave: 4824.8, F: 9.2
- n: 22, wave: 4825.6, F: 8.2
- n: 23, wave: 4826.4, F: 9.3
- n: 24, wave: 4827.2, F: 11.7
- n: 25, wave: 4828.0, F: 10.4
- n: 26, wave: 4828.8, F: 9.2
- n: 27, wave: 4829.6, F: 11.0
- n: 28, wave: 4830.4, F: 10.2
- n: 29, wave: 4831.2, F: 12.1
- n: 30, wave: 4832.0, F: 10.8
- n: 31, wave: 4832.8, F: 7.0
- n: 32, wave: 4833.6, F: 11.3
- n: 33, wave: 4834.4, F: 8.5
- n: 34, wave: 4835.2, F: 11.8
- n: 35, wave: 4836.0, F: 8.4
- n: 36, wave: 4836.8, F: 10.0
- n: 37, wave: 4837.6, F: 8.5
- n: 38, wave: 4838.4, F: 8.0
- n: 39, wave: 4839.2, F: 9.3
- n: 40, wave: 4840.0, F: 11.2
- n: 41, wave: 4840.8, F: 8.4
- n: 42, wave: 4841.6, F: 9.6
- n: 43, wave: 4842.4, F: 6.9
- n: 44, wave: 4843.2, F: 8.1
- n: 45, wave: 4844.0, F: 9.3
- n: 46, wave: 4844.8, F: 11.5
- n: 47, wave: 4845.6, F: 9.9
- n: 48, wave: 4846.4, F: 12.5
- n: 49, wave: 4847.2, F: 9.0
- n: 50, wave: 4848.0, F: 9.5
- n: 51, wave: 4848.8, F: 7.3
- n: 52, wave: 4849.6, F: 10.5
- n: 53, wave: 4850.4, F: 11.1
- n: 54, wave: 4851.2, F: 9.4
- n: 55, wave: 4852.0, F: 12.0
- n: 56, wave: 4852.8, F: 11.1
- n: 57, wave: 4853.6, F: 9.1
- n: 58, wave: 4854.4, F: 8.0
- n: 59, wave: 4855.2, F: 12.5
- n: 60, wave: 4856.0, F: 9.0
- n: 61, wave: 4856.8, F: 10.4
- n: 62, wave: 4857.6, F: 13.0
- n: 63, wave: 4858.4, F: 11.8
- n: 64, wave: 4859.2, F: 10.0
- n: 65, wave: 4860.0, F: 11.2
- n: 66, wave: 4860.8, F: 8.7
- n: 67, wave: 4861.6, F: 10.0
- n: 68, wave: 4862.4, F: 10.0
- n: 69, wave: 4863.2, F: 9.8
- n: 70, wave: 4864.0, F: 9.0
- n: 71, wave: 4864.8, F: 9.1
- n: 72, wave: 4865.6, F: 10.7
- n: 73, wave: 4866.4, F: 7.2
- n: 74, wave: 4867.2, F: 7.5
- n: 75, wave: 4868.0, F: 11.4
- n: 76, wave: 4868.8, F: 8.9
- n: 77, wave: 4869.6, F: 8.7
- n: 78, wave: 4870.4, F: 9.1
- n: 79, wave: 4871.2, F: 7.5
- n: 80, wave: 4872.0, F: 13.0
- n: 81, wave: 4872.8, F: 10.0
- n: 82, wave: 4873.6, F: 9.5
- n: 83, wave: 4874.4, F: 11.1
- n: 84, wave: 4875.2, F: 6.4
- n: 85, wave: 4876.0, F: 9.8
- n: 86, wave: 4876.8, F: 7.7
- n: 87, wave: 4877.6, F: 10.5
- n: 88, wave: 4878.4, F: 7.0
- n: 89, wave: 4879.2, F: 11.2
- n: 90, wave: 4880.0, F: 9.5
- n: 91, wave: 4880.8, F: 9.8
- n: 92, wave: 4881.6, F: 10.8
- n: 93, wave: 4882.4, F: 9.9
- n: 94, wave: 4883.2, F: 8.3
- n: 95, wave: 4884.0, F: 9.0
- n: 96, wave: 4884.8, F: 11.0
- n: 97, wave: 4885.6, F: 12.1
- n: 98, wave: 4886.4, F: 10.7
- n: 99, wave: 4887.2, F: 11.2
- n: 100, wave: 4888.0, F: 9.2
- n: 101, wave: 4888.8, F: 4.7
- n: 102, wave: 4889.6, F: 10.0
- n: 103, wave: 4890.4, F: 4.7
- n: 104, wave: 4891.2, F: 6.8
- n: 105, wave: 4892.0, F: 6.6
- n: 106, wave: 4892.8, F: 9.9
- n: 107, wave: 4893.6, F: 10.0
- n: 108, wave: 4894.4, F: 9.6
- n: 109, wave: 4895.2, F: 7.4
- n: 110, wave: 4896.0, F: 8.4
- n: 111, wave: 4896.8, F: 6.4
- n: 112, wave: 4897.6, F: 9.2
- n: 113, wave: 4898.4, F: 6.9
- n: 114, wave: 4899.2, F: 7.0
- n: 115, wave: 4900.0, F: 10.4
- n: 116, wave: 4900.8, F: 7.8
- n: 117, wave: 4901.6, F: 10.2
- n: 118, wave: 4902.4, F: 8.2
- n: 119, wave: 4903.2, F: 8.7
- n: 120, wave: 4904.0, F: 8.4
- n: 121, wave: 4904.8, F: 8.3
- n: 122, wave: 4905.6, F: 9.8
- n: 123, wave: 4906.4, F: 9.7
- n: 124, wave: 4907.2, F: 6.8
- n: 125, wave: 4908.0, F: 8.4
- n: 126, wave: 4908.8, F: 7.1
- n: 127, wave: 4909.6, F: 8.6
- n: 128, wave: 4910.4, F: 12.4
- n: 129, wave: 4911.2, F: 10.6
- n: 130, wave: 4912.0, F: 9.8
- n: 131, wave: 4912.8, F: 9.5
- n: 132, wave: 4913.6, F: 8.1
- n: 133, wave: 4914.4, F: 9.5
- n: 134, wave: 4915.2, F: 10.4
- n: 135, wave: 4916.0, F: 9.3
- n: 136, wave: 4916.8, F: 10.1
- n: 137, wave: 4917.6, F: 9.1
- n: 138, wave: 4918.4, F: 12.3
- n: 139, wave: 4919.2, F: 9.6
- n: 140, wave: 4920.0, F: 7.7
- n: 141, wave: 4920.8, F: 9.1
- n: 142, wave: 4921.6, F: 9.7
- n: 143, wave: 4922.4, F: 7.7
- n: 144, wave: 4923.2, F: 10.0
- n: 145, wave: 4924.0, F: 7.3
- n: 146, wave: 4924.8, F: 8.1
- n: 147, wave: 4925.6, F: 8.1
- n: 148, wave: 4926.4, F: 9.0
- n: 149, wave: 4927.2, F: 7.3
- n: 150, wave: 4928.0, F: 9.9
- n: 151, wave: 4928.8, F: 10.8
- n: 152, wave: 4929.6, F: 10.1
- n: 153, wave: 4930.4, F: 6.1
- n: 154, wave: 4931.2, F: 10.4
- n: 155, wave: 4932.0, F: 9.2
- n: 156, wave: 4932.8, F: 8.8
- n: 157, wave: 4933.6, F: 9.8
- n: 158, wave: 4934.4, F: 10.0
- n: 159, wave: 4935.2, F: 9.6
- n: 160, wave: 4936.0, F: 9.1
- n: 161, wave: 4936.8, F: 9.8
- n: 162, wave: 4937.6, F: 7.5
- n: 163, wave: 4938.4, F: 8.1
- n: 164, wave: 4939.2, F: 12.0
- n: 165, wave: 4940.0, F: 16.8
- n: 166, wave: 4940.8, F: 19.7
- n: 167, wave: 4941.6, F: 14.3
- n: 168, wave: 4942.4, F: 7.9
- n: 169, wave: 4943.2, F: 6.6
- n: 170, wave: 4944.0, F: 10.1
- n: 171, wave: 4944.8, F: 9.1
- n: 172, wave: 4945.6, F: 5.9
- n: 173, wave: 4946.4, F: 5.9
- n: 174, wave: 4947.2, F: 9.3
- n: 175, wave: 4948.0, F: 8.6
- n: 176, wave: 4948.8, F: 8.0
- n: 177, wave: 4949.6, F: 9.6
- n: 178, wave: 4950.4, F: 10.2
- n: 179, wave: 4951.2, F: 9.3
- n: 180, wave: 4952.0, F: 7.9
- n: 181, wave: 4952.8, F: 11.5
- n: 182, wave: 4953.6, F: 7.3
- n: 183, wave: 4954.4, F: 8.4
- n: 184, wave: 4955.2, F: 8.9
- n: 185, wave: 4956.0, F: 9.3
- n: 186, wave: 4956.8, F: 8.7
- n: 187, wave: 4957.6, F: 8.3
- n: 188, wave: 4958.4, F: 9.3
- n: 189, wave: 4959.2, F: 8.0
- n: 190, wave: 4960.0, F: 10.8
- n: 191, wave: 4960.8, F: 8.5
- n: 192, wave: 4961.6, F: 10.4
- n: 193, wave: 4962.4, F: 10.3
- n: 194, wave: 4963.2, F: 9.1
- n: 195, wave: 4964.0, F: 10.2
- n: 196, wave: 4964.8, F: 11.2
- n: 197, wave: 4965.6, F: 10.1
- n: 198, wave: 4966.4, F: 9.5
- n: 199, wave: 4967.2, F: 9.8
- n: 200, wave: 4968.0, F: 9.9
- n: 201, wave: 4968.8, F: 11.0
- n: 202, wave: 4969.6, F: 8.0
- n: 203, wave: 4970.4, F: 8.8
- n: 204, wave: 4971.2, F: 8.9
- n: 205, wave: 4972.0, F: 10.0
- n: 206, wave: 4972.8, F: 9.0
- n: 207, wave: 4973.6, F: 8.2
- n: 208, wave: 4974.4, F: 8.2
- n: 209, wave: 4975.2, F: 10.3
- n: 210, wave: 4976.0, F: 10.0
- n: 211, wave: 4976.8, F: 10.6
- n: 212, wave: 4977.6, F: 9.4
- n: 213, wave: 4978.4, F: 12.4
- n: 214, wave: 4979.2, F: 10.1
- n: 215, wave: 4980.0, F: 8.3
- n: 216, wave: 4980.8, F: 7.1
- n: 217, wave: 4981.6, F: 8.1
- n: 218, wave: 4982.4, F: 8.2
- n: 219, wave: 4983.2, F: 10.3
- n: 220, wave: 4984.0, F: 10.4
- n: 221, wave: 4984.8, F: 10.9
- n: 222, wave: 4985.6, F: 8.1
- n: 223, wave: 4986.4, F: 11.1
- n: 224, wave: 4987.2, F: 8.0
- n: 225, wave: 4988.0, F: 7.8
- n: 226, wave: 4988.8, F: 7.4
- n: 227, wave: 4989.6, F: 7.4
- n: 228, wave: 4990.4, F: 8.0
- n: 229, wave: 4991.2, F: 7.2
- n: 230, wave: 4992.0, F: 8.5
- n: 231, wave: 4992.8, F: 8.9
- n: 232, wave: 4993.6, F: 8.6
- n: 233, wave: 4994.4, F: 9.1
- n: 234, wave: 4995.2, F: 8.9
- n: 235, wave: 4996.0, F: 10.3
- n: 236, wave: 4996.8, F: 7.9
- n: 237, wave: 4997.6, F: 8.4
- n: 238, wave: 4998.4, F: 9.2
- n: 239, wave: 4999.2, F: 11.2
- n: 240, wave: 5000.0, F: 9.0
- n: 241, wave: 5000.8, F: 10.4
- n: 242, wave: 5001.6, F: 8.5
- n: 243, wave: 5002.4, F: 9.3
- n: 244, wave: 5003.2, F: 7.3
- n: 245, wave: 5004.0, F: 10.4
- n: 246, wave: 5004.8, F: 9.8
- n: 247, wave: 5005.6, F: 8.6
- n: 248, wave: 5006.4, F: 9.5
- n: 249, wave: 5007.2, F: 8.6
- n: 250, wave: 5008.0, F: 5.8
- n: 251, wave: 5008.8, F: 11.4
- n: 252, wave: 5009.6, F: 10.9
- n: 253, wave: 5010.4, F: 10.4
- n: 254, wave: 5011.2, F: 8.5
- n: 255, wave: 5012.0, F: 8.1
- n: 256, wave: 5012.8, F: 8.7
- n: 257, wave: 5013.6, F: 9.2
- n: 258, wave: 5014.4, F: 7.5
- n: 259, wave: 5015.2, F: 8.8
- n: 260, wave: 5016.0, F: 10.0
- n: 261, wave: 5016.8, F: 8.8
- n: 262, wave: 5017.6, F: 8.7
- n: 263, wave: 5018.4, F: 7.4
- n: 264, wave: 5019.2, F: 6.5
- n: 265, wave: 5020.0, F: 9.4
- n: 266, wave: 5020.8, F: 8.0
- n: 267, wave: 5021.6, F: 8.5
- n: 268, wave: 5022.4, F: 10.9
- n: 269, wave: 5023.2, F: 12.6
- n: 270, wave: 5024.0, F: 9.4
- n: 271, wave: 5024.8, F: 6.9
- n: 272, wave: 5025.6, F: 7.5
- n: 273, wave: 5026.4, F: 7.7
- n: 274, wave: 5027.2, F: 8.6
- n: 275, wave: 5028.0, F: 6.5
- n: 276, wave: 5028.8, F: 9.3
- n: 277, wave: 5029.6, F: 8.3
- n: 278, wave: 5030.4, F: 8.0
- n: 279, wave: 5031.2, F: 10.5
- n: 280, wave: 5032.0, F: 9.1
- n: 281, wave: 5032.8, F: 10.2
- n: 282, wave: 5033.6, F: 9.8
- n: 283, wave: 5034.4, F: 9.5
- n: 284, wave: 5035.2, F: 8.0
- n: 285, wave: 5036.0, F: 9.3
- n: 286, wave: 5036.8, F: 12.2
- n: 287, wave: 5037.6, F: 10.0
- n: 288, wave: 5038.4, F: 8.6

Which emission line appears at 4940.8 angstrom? H-gamma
